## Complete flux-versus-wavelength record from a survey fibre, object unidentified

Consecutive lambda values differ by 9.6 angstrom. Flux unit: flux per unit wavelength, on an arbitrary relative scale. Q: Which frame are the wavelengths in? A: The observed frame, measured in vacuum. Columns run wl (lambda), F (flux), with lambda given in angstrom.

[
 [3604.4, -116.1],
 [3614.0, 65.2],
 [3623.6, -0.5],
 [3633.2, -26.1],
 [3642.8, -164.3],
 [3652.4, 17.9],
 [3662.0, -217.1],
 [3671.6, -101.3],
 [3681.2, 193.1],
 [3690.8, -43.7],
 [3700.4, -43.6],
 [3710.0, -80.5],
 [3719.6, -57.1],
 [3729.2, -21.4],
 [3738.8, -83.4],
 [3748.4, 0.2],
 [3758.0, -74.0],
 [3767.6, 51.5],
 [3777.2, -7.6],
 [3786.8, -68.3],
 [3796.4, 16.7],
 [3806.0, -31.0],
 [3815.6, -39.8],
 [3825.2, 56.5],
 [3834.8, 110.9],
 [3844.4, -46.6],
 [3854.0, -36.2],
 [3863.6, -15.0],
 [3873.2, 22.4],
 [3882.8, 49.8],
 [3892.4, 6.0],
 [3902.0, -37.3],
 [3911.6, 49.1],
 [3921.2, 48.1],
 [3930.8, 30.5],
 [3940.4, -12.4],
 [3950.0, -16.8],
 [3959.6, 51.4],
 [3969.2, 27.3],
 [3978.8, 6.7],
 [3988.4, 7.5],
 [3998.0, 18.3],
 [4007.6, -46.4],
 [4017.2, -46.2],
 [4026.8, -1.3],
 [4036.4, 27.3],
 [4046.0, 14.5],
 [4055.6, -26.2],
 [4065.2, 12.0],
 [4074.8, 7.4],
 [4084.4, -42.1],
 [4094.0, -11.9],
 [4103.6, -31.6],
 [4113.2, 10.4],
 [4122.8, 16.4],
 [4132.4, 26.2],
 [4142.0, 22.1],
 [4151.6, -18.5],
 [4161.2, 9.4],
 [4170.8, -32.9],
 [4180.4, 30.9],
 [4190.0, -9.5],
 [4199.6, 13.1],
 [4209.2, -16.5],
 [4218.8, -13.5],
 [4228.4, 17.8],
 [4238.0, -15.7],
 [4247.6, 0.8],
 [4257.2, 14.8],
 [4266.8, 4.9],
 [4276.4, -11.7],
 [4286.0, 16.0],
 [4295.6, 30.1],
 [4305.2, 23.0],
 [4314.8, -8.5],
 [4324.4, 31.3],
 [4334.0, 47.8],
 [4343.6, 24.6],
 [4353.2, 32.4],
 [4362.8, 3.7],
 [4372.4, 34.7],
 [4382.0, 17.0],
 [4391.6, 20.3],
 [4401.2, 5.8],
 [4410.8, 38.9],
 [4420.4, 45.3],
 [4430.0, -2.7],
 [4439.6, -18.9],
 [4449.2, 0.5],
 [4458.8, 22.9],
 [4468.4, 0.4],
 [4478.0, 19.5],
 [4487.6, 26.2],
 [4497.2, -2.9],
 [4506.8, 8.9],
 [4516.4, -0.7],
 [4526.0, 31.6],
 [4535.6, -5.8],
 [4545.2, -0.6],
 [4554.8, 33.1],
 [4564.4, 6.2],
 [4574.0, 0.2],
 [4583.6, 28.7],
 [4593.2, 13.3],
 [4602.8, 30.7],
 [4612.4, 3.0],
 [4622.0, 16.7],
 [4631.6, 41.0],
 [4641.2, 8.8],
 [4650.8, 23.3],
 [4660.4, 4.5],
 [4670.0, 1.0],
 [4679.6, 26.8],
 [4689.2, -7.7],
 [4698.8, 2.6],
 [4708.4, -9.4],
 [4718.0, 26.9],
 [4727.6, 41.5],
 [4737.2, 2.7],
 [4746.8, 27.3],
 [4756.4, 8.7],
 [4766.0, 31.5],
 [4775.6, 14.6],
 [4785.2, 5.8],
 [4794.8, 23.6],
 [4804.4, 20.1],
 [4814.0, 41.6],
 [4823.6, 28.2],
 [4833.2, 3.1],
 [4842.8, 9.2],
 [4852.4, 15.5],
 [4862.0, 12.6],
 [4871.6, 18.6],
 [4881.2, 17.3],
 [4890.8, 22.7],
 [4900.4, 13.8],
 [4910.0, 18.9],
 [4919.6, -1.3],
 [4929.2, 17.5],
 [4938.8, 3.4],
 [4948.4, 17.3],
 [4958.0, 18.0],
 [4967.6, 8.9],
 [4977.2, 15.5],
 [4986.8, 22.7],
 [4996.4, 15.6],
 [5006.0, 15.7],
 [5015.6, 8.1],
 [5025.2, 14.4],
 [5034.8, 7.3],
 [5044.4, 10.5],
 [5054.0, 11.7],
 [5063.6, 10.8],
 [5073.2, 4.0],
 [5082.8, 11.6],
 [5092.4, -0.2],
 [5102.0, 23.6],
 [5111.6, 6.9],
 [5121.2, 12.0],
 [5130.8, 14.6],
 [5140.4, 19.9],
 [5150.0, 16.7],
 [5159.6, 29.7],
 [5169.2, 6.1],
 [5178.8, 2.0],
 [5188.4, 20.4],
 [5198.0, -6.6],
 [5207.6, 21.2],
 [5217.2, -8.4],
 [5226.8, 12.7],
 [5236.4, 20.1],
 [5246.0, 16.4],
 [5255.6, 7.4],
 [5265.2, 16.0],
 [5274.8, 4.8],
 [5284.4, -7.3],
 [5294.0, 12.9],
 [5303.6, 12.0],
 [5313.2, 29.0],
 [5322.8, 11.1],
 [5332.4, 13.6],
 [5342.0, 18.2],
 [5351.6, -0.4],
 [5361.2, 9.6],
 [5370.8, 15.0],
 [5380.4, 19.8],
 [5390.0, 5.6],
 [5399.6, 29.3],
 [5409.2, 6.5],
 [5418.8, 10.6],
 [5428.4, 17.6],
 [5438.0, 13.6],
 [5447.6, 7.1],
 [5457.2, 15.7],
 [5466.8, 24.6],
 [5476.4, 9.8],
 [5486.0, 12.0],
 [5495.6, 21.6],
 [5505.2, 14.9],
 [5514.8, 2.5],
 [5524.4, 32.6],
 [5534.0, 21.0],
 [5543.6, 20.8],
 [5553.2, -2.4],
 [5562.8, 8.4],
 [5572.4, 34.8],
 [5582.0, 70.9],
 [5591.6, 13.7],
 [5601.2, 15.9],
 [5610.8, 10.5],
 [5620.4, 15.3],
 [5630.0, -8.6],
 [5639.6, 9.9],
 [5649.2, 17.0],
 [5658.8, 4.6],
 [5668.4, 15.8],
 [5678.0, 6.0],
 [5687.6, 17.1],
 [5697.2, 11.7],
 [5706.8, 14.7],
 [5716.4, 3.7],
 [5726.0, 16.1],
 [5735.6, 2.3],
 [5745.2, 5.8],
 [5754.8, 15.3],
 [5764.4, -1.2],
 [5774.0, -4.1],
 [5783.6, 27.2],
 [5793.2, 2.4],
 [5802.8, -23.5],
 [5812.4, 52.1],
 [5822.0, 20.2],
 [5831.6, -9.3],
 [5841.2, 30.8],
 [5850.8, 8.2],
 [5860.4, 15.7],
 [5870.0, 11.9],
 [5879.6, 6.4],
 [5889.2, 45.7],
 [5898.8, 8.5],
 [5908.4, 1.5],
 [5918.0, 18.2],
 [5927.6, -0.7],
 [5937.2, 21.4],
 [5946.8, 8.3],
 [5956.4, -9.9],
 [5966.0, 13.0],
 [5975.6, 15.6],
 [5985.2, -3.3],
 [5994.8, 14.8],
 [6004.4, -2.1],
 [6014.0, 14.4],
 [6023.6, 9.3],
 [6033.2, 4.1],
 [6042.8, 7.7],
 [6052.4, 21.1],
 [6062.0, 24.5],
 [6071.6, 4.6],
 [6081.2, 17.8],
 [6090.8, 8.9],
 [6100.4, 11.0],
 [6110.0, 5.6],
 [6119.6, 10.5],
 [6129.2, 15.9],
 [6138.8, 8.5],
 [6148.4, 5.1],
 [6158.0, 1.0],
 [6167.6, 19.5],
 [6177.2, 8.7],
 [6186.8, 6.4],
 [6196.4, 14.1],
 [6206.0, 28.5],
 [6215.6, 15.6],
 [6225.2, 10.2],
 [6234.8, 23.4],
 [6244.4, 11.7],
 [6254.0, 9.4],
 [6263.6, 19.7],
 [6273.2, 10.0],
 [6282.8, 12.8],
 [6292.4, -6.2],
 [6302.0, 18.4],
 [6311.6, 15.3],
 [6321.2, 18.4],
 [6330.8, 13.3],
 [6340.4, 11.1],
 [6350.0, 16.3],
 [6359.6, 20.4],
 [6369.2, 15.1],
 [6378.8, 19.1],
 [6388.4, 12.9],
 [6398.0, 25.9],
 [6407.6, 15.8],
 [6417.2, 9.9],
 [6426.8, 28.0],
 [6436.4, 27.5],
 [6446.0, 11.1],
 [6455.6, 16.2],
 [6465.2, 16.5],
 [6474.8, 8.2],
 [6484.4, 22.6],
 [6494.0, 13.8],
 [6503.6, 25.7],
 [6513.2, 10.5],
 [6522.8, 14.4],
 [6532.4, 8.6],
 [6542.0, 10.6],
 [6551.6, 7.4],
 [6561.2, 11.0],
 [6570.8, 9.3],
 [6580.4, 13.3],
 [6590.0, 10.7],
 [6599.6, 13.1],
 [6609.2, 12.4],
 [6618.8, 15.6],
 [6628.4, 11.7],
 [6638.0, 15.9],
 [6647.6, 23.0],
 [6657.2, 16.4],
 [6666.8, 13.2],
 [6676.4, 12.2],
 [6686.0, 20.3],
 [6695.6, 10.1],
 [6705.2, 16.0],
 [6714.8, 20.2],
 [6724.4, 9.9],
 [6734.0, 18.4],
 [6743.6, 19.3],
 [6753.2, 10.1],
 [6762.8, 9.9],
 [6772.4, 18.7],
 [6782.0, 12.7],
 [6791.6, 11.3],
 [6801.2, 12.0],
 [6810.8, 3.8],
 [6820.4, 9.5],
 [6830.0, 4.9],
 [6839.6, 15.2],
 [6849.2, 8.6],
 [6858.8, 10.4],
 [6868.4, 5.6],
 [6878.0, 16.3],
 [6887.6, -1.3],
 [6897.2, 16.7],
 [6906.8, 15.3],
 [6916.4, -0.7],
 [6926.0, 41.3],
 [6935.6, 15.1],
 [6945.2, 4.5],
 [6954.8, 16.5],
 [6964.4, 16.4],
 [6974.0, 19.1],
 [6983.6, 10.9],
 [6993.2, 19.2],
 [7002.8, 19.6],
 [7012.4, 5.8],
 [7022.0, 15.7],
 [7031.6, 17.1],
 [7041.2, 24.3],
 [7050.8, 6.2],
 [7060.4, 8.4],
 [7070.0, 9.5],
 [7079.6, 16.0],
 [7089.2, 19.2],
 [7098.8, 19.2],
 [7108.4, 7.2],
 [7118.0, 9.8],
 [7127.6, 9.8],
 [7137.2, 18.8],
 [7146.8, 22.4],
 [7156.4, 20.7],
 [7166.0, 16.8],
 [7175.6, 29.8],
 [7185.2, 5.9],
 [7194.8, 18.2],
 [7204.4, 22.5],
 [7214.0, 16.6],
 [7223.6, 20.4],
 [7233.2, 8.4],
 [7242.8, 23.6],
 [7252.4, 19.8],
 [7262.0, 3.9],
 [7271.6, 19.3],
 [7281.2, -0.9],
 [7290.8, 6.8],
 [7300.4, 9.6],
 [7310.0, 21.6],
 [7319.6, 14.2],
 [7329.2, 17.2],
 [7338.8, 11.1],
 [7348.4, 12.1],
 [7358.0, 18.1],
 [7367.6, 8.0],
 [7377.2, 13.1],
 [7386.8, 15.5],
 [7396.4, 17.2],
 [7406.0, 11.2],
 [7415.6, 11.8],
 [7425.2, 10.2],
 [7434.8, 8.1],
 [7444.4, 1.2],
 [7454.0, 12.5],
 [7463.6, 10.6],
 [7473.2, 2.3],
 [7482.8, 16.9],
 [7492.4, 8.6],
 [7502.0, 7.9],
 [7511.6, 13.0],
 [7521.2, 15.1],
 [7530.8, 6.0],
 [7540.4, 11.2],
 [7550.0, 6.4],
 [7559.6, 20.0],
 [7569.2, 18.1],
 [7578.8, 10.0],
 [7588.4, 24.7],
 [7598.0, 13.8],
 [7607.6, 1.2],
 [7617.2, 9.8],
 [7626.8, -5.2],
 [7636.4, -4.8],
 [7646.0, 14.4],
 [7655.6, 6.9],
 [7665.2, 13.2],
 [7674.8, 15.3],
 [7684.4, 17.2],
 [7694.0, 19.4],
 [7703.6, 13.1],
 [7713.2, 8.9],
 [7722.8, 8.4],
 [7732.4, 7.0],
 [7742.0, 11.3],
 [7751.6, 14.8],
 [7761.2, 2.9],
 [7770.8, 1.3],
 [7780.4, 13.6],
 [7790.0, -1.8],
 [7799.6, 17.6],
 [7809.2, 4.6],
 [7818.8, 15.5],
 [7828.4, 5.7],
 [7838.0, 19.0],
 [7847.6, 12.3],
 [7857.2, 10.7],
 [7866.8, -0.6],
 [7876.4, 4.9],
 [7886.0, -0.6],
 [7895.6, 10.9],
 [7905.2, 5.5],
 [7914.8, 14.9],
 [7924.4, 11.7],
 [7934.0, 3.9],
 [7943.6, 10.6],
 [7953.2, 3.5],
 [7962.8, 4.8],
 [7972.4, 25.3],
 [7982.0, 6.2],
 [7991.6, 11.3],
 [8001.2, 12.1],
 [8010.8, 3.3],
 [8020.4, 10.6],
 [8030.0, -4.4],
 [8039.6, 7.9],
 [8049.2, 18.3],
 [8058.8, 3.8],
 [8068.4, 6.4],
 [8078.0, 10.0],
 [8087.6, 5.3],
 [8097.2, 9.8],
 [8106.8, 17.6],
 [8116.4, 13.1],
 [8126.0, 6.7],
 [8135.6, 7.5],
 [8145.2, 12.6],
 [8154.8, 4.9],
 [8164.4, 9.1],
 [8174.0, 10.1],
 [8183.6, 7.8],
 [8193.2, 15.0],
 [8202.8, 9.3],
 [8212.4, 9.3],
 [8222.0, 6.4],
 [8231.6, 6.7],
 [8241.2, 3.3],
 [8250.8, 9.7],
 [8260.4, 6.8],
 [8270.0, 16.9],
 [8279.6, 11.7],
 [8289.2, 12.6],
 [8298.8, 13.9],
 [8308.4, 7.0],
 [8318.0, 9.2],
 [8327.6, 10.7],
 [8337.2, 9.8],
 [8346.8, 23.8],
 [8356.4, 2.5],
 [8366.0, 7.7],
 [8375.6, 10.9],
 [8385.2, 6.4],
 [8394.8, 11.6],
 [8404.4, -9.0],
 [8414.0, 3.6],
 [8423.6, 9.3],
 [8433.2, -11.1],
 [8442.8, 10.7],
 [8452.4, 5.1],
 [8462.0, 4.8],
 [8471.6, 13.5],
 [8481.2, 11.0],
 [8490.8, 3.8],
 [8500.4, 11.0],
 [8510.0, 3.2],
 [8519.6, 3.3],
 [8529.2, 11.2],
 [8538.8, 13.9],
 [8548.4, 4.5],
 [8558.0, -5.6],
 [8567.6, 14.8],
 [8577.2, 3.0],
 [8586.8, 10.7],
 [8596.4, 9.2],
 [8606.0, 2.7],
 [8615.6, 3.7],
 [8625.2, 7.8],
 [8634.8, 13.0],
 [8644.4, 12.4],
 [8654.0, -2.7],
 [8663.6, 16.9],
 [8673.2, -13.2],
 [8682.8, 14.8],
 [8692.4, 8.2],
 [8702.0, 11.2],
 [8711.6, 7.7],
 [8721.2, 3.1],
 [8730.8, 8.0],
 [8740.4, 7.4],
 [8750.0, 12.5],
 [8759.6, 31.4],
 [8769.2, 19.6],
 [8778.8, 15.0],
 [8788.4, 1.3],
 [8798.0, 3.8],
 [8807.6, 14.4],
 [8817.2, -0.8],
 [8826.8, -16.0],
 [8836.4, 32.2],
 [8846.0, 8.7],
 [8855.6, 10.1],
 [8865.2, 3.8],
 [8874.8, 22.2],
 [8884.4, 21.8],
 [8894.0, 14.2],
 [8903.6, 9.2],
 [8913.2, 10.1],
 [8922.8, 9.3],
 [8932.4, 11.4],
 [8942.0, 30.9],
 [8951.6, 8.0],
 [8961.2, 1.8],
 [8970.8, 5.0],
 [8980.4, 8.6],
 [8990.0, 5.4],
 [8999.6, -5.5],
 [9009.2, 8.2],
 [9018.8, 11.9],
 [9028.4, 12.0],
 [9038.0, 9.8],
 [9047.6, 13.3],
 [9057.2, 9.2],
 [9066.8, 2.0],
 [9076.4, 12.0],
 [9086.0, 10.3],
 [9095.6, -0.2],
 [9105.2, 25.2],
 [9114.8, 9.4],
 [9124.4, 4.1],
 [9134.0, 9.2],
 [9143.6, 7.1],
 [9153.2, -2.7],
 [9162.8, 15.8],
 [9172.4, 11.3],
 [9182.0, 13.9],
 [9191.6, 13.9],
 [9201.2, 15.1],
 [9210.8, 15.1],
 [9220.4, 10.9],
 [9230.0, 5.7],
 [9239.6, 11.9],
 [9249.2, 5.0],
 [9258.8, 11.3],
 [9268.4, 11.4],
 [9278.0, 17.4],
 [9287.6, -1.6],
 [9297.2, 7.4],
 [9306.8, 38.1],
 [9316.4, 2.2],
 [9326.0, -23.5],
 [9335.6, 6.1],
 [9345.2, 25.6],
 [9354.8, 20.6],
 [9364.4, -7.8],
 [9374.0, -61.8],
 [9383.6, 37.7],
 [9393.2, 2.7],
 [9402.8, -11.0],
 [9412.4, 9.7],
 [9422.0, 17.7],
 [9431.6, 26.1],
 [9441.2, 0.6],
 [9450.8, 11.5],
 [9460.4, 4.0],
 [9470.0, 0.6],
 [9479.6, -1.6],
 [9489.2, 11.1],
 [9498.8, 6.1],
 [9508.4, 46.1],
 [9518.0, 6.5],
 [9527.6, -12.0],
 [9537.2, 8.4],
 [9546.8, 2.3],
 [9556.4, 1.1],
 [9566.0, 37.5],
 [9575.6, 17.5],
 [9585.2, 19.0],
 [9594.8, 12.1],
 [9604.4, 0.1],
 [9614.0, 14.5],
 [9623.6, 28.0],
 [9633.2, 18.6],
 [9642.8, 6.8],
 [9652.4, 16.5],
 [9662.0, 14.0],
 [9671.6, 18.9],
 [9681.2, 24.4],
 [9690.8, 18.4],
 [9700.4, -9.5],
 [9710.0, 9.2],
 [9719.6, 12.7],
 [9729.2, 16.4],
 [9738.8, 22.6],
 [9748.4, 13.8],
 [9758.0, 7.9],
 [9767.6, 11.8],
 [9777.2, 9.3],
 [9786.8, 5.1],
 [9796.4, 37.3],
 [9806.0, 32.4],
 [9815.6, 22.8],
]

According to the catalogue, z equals 1.04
